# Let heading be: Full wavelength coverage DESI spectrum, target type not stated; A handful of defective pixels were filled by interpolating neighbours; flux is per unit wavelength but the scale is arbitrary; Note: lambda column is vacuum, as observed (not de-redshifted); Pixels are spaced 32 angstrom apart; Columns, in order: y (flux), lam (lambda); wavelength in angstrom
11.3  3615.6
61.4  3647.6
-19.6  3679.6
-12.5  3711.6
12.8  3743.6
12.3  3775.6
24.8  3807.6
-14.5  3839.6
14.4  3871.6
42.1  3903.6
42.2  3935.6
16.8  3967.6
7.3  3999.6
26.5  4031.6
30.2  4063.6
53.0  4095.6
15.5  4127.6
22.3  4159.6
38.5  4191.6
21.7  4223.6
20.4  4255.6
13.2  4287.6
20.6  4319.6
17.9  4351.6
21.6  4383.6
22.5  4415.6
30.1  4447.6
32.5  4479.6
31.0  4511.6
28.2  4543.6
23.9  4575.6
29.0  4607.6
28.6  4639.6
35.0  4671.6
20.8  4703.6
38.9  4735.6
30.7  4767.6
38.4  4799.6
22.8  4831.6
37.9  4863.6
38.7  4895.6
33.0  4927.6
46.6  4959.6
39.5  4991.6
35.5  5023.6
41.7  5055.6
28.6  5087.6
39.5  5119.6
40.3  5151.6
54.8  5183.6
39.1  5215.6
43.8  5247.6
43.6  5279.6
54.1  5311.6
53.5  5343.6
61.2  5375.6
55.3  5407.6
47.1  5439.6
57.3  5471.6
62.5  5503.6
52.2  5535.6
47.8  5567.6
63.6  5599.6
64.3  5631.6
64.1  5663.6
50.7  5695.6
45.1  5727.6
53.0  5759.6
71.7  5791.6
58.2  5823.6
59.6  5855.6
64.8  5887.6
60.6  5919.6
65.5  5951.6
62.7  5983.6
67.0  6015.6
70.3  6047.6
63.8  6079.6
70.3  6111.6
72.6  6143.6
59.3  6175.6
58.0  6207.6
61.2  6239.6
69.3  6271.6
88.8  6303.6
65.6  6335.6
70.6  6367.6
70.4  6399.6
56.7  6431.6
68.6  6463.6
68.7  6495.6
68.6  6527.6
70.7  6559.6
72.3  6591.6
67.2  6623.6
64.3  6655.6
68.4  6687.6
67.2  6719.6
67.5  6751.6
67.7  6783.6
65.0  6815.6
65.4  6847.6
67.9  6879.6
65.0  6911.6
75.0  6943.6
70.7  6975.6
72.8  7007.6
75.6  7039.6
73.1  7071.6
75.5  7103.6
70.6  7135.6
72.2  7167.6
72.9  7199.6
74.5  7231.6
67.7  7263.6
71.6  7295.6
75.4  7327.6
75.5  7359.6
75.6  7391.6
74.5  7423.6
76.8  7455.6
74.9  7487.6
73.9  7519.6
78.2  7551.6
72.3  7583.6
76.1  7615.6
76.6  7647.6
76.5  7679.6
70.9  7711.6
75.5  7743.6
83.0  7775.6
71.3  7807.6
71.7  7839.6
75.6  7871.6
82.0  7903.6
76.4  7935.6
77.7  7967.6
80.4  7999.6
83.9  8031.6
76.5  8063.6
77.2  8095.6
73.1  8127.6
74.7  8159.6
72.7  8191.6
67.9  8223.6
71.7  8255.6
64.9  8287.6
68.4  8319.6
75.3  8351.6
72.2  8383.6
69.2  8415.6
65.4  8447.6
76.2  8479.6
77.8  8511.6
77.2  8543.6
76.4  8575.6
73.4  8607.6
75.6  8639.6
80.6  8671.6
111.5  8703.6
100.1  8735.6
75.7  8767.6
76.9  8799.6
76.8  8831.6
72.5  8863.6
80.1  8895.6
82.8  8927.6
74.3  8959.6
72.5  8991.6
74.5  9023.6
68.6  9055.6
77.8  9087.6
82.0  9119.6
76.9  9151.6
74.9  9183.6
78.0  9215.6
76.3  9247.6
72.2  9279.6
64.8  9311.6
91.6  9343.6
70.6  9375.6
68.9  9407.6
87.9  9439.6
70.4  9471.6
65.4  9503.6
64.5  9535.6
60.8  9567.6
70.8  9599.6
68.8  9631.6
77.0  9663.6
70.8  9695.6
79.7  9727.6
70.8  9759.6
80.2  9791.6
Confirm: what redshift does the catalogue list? 0.326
